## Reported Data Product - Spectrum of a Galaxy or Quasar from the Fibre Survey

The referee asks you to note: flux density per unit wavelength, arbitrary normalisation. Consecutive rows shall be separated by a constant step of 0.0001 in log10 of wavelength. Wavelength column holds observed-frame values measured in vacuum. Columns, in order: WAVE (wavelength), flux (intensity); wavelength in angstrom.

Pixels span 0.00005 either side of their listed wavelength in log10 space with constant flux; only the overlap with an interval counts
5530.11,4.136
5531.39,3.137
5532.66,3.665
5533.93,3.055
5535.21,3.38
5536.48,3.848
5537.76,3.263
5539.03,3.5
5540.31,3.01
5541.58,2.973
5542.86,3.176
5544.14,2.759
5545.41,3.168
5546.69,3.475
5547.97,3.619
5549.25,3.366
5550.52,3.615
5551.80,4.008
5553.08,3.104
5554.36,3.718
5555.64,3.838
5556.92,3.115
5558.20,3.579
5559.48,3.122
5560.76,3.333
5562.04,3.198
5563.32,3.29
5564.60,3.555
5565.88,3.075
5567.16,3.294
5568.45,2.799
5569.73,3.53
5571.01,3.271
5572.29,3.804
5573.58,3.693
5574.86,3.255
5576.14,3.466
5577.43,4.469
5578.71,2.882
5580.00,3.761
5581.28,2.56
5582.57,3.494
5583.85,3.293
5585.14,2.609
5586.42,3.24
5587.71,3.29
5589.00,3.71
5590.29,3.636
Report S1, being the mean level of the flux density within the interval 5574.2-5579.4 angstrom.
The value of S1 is 3.52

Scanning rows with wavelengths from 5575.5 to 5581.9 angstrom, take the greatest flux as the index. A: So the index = 4.469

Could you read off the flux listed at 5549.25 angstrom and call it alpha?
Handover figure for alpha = 3.366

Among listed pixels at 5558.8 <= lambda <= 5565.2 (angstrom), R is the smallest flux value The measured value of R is 3.122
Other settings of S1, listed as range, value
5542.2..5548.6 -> 3.23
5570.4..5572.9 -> 3.54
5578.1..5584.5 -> 3.2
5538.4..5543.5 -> 3.16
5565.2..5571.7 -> 3.2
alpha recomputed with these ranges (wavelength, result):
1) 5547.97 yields 3.619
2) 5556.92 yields 3.115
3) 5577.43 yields 4.469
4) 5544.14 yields 2.759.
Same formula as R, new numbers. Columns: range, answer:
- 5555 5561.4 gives 3.115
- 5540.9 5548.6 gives 2.759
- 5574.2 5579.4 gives 2.882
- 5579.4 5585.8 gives 2.56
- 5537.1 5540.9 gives 3.01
